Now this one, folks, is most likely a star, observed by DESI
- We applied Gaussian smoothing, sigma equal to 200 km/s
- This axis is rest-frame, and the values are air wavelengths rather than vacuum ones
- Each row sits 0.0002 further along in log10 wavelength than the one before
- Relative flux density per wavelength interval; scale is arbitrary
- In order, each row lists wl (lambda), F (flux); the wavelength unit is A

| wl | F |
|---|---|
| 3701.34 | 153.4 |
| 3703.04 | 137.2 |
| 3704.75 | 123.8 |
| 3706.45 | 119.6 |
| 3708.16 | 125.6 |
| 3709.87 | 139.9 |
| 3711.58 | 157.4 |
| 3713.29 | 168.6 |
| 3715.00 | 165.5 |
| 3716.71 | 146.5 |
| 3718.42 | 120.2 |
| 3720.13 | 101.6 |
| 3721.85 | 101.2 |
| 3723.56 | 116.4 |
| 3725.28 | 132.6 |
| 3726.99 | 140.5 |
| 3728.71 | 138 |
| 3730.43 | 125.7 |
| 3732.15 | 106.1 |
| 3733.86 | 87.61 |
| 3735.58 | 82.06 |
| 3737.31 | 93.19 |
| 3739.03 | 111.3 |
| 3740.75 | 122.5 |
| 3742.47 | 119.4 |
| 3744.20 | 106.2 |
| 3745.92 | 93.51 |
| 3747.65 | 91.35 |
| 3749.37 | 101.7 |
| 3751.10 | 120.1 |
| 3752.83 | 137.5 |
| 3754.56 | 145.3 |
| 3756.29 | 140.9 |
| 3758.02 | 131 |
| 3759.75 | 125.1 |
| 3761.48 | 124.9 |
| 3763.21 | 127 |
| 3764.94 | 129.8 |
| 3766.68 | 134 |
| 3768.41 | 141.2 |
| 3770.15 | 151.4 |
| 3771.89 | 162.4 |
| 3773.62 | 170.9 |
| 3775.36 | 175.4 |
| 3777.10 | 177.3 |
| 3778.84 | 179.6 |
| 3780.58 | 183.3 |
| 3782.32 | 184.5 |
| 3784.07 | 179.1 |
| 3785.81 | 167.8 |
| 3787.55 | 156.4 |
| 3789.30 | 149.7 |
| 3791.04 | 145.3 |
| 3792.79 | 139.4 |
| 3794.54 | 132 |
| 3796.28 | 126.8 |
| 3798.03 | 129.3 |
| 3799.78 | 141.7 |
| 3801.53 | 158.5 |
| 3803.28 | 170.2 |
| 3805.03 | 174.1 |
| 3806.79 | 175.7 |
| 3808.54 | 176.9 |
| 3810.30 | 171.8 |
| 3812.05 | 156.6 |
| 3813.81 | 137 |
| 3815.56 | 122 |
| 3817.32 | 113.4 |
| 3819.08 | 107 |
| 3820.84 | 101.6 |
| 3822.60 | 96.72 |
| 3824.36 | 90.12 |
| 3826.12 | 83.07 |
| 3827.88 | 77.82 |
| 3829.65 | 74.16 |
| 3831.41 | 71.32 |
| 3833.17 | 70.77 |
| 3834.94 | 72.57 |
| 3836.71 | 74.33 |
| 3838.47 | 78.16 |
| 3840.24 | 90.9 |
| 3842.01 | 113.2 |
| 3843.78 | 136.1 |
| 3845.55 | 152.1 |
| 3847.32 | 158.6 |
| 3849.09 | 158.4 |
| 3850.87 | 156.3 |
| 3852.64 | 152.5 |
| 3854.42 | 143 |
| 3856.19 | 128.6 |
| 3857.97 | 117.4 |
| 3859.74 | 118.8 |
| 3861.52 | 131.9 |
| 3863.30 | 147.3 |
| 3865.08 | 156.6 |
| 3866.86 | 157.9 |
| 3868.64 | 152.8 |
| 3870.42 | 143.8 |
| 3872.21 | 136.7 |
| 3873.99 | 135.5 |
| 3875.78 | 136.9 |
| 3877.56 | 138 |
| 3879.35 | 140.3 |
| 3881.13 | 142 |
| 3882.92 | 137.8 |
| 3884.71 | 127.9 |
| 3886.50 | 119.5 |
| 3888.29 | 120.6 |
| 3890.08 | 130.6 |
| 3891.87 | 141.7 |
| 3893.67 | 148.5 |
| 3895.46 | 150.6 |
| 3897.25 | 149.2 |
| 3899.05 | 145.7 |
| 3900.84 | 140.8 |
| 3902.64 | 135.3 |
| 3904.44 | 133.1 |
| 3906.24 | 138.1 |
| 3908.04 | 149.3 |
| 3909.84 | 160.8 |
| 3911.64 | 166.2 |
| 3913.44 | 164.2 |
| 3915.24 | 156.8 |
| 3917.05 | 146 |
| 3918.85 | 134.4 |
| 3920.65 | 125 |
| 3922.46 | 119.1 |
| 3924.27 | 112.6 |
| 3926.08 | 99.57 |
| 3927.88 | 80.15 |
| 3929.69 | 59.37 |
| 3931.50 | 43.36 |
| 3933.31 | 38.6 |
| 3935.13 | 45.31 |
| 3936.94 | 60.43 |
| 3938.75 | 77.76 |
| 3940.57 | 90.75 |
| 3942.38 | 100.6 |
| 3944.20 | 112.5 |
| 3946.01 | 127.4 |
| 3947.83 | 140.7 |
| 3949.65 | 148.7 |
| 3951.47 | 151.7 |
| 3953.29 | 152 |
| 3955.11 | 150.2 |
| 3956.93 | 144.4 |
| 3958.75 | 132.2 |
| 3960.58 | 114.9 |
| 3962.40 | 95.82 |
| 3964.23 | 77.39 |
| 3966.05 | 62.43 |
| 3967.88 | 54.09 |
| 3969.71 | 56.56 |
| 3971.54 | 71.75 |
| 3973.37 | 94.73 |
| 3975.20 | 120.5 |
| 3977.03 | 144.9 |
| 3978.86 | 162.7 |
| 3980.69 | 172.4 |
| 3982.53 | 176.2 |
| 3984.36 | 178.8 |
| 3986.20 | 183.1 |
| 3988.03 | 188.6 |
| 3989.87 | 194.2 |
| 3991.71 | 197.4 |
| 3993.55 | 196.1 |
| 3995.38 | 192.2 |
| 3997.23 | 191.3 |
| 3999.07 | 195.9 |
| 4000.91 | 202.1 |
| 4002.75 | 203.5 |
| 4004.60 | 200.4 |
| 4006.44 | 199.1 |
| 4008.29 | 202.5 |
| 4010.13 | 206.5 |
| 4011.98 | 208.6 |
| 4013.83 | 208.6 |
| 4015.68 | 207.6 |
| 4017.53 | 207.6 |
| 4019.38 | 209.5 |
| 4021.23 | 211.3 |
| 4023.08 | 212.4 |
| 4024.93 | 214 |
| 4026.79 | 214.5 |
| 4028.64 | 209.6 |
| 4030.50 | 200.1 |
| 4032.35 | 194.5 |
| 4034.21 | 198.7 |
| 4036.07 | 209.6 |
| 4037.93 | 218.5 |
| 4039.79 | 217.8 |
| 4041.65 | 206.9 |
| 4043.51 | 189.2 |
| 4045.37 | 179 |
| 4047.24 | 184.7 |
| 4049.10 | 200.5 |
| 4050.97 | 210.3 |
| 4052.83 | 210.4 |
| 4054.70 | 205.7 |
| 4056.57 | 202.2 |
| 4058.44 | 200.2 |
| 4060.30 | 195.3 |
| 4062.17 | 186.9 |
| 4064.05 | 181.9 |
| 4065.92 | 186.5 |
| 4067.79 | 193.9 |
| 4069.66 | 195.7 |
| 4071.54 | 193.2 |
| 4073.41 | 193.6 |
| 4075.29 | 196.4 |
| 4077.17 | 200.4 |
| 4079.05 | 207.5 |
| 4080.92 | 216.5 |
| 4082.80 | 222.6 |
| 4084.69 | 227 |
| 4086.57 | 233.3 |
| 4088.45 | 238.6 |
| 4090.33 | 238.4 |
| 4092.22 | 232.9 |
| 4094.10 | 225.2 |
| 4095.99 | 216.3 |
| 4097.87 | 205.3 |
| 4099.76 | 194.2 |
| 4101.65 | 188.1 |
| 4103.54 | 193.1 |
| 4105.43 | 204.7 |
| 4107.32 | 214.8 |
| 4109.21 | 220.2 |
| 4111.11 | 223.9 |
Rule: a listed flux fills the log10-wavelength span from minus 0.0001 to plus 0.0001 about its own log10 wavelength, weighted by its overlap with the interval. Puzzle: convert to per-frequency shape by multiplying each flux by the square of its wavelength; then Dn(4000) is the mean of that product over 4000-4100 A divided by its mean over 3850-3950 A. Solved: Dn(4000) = 1.76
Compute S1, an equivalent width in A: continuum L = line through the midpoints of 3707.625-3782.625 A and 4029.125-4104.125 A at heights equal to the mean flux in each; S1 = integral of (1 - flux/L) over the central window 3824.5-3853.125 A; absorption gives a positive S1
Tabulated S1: 8.8 A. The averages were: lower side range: 132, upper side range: 205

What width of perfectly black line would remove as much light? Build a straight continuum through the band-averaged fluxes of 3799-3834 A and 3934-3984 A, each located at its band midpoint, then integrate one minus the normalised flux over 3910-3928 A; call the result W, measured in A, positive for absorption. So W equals -2.8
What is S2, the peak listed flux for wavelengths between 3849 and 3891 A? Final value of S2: 158.4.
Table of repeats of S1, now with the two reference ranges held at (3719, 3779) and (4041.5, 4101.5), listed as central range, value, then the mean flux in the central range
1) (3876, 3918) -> 5.2 A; 143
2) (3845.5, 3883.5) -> 2.9 A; 143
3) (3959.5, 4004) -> 8.9 A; 147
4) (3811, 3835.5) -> 7.7 A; 99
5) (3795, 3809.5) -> -1.7 A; 156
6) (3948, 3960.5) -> 2.3 A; 144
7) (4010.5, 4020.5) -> -0.9 A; 208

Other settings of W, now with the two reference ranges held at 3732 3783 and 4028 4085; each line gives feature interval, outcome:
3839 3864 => 3.0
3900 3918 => 1.9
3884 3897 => 2.2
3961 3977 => 8.6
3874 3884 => 1.3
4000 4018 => -1.4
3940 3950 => 3.2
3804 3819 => -0.7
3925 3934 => 5.6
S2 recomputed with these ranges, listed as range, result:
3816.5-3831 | 113.4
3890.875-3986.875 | 183.1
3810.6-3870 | 158.6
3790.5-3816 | 176.9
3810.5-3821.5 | 156.6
